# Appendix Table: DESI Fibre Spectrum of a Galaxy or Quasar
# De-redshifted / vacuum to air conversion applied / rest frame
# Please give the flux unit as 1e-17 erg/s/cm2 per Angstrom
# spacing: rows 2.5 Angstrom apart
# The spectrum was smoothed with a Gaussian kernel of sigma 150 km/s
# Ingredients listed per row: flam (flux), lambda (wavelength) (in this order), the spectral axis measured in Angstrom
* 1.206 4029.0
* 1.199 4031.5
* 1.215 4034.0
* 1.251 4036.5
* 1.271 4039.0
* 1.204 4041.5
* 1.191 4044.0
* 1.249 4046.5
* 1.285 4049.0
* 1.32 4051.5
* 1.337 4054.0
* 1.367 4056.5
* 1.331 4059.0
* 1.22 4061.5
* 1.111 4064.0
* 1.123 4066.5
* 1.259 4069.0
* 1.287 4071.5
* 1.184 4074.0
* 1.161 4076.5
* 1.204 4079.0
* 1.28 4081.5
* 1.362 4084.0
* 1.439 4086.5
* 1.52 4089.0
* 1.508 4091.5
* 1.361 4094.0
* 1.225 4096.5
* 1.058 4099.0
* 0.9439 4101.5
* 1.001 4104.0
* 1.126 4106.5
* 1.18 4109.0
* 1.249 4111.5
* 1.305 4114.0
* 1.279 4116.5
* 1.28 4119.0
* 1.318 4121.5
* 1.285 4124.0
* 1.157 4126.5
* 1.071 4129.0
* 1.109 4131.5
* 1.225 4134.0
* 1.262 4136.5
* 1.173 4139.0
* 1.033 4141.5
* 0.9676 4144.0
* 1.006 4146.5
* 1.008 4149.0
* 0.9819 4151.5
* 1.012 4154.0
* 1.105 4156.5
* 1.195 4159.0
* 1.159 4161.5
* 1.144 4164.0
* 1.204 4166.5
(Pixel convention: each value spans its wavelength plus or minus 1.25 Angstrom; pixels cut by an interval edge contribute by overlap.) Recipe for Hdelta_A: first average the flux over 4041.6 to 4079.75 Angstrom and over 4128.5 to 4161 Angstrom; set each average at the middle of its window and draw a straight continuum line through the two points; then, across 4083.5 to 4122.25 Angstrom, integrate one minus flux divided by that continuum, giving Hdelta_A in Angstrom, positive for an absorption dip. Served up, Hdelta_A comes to -3.0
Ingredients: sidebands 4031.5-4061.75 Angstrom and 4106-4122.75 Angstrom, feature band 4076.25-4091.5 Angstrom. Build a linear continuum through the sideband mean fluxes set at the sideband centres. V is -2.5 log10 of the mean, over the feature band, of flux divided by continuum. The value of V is -0.077 mag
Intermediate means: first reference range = 1.27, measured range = 1.35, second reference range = 1.25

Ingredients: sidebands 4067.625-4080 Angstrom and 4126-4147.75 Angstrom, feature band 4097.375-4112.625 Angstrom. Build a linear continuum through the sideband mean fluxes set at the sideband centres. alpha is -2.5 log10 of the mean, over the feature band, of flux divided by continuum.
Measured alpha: 0.067 mag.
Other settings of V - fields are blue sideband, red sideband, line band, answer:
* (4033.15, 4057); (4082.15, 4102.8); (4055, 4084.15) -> 0.04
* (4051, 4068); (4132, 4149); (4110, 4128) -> -0.11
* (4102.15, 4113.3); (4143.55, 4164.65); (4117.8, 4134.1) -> -0.09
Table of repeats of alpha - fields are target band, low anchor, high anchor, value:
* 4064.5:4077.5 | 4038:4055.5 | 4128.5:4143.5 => 0.03 mag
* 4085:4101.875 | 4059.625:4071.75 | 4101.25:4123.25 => -0.10 mag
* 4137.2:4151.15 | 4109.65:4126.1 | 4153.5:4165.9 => 0.14 mag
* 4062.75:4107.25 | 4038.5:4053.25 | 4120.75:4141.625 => -0.01 mag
